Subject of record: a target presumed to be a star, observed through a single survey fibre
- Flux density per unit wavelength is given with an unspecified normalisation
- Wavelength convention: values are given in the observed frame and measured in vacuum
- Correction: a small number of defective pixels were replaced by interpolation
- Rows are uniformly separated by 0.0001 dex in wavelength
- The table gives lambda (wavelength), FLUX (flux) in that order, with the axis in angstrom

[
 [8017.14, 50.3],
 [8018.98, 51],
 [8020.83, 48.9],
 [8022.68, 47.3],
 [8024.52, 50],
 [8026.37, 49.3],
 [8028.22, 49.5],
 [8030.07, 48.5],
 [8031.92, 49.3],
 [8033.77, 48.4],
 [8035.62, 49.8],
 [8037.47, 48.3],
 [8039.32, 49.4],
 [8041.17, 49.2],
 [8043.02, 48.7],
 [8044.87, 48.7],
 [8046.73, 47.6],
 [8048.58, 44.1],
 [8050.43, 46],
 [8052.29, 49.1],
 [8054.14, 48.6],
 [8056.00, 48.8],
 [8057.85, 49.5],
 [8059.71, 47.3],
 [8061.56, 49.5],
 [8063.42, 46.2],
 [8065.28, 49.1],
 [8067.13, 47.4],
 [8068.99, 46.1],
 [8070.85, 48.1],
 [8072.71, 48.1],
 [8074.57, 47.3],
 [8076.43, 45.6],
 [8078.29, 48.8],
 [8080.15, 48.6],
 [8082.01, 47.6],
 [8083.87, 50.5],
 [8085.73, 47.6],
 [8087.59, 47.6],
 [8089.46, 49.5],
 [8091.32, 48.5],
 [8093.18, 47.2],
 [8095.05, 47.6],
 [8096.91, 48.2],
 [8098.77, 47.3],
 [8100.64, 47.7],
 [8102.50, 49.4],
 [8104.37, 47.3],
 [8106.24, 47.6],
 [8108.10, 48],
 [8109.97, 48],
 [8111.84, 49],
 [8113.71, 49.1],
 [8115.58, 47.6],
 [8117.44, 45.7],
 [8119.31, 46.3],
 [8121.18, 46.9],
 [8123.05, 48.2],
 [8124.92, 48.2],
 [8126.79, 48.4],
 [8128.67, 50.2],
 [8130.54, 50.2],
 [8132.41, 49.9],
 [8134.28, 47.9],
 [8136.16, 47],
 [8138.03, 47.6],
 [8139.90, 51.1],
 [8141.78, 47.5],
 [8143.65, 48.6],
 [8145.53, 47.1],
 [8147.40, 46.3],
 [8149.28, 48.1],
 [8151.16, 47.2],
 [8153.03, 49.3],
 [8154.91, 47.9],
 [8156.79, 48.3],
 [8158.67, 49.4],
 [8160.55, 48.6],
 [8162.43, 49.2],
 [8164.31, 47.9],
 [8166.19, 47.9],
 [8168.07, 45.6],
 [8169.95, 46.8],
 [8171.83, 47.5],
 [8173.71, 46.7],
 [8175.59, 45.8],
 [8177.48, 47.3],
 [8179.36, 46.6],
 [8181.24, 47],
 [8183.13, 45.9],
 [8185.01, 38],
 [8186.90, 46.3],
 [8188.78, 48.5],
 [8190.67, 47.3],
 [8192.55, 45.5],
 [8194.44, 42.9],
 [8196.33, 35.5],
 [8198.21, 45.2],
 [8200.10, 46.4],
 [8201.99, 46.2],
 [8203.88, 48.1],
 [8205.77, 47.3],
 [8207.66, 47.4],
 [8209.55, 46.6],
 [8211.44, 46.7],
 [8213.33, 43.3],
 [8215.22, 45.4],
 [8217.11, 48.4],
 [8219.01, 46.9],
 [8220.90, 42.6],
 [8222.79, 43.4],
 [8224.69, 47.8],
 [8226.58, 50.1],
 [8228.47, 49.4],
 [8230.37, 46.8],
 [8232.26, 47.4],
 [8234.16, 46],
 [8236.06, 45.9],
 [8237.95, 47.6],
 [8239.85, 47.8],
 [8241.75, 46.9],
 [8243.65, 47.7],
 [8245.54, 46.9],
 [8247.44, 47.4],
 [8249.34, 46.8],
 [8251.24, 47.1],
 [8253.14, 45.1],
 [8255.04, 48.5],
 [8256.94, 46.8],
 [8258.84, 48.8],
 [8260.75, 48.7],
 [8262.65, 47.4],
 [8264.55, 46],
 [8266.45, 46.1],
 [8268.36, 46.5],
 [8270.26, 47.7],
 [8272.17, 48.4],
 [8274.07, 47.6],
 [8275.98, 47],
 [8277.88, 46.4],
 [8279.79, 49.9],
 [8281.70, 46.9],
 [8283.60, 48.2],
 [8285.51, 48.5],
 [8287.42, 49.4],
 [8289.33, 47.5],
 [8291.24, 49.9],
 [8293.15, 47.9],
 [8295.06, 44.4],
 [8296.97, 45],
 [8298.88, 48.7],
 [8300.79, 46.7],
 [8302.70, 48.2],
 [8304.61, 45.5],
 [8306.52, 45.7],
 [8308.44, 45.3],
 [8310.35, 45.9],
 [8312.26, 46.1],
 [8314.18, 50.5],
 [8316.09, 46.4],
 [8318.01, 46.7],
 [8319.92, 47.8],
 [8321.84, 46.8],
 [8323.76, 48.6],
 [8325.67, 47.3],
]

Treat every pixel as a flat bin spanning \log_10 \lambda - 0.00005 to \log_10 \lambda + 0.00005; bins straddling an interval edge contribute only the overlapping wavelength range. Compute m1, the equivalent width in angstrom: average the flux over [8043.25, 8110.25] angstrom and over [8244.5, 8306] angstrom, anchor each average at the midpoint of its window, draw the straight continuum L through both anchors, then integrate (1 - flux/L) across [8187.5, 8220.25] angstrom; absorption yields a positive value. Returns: 1.3 angstrom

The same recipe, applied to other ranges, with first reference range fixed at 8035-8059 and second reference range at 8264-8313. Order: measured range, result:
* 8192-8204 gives 0.9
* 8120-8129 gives -0.1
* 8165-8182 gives 0.3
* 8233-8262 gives 0.1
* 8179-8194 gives 0.7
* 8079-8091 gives -0.1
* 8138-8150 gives -0.1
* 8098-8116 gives -0.1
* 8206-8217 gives 0.3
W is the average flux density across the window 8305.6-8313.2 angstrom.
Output 45.7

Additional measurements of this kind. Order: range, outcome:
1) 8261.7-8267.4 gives 46.6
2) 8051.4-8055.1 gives 48.8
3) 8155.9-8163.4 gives 48.8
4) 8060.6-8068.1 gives 48.1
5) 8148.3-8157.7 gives 48.1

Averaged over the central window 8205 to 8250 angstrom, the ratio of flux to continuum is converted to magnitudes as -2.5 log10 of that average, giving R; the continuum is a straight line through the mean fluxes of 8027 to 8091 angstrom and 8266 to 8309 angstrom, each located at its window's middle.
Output 0.02 mag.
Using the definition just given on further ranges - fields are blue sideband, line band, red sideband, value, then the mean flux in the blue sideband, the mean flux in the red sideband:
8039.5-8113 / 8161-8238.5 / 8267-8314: 0.032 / 48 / 47.3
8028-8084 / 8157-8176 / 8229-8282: 0.000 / 48.1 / 47.2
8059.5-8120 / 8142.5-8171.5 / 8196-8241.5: -0.018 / 47.9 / 46.3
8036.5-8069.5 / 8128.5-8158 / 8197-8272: -0.021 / 48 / 46.8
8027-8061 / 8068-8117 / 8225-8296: 0.005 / 48.4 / 47.5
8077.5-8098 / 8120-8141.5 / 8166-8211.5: -0.031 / 48.3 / 45.8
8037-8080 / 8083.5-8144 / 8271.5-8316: -0.010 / 47.9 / 47.4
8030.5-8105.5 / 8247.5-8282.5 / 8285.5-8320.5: -0.001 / 48.1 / 47.1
